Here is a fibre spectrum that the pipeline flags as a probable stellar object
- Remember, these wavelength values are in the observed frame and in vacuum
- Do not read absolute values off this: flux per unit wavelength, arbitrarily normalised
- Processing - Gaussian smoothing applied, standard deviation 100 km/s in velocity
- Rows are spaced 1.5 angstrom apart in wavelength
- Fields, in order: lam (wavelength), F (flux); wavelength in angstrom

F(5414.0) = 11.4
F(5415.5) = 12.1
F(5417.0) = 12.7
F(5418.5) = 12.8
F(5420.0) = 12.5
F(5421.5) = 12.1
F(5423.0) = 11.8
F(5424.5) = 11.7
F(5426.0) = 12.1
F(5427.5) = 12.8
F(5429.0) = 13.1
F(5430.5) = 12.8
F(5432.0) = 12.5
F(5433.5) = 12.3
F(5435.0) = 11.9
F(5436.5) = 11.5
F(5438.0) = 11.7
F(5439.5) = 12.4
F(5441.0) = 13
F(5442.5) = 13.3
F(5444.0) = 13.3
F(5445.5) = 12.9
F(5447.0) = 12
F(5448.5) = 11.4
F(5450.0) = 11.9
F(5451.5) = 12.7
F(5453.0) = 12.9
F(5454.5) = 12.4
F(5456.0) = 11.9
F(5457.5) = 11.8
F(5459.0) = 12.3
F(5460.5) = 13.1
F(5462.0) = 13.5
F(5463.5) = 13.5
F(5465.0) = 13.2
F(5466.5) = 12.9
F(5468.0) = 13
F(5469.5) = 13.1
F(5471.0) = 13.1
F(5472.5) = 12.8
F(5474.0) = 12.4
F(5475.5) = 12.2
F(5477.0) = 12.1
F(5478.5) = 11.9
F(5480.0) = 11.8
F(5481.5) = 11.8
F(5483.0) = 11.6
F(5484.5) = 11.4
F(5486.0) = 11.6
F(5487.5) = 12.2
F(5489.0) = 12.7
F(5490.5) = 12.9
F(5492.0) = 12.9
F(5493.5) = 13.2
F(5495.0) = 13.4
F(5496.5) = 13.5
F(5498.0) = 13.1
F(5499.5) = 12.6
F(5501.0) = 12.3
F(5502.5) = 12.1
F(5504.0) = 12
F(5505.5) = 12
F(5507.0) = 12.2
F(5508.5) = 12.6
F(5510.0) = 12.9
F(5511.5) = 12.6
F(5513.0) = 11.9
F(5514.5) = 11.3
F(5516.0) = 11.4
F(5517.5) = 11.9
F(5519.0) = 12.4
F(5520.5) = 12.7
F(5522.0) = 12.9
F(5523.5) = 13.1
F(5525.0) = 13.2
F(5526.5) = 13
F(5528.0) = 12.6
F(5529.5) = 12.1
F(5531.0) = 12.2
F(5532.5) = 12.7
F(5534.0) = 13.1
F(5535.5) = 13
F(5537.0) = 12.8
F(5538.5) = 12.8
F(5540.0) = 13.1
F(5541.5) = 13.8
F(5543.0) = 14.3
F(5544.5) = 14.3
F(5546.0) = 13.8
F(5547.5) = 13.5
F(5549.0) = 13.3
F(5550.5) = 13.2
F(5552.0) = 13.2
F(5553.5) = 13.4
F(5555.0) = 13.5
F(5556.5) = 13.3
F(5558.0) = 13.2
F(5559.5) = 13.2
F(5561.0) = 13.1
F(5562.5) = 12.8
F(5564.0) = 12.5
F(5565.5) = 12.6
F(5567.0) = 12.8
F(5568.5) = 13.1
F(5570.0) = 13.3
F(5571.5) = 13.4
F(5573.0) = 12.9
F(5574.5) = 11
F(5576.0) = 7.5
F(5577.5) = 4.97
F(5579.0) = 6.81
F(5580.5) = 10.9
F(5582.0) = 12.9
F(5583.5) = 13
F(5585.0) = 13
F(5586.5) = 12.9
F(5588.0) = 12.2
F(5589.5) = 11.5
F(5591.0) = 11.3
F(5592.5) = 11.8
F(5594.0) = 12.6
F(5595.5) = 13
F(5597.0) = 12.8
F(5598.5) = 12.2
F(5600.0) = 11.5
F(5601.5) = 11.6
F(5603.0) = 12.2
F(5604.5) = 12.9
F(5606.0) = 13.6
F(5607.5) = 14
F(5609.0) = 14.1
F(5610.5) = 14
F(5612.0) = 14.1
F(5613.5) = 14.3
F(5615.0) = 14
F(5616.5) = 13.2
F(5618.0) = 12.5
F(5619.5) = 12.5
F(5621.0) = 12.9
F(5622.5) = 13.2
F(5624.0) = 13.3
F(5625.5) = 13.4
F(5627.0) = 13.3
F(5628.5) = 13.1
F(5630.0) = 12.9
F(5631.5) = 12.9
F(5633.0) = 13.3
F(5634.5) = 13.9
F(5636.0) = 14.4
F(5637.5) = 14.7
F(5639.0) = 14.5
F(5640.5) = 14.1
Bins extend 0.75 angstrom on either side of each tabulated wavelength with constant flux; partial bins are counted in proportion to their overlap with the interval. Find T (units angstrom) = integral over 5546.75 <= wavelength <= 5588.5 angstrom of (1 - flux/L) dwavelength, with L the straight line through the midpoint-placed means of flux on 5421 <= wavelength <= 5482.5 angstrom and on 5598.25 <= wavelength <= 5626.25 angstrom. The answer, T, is 2.4 angstrom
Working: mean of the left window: 12.5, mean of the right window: 13.1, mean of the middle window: 12.2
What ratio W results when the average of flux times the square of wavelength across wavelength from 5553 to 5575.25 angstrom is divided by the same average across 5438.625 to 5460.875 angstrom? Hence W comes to 1.08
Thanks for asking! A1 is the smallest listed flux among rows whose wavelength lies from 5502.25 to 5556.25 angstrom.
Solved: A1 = 11.3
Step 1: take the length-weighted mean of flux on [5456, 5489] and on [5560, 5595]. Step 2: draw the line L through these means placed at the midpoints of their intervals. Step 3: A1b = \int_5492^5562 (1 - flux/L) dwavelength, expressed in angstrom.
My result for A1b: -4.7 angstrom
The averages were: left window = 12.4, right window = 11.7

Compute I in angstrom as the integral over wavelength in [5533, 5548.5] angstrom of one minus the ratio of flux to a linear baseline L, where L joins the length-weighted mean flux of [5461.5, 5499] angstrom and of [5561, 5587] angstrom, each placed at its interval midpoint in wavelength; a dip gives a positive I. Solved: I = -1.9 angstrom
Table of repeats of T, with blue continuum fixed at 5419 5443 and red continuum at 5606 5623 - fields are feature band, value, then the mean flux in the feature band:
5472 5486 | 0.76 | 12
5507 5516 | 0.48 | 12.2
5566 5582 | 2.97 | 10.8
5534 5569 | -0.32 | 13.2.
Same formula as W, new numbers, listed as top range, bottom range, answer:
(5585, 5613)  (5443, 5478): 1.06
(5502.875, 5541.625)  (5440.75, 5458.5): 1.03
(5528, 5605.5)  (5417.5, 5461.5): 1.05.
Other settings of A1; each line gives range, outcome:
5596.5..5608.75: 11.5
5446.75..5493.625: 11.4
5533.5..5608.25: 4.97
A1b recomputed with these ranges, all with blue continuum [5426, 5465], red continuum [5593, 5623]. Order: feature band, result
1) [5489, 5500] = -0.3 angstrom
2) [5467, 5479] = 0.0 angstrom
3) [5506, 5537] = 0.7 angstrom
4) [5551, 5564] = -0.3 angstrom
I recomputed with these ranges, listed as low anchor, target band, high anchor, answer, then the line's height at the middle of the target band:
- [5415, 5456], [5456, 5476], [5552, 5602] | -0.8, 12.3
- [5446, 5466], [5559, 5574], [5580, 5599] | -0.7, 12.4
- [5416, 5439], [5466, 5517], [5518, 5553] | 1.5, 12.8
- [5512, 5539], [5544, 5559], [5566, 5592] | -1.9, 12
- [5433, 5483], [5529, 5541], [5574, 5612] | -0.7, 12.1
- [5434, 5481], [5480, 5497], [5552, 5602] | -0.1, 12.4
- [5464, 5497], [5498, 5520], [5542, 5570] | 1.1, 12.8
